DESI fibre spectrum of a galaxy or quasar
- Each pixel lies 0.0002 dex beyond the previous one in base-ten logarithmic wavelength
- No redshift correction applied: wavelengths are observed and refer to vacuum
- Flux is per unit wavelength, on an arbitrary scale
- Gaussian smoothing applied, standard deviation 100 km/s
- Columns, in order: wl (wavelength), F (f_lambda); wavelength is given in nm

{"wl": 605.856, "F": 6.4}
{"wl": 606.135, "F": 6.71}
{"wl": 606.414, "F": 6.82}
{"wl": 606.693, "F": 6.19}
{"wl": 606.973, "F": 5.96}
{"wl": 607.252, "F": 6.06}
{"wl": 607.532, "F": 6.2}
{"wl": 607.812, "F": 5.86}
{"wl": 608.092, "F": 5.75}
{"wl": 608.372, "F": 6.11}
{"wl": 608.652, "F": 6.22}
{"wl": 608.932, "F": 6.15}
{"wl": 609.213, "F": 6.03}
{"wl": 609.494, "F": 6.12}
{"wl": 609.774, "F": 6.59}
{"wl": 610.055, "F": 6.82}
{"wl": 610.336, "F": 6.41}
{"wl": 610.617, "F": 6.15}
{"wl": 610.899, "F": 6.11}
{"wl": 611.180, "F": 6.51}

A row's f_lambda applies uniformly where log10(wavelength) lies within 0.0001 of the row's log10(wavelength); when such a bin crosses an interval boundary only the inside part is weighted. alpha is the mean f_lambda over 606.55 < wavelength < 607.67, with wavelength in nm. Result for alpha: 6.11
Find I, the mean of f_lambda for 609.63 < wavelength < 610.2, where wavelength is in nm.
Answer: 6.71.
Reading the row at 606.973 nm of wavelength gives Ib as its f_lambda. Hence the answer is 5.96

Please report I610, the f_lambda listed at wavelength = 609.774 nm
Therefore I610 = 6.59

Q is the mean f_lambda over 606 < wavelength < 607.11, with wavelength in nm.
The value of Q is 6.42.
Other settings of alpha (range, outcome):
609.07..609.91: 6.24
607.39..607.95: 6.03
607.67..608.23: 5.8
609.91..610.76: 6.45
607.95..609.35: 6.05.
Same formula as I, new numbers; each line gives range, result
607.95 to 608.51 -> 5.93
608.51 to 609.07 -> 6.19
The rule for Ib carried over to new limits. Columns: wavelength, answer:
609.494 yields 6.12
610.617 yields 6.15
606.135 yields 6.71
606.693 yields 6.19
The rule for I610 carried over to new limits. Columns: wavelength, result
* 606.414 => 6.82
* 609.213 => 6.03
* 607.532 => 6.2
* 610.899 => 6.11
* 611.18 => 6.51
